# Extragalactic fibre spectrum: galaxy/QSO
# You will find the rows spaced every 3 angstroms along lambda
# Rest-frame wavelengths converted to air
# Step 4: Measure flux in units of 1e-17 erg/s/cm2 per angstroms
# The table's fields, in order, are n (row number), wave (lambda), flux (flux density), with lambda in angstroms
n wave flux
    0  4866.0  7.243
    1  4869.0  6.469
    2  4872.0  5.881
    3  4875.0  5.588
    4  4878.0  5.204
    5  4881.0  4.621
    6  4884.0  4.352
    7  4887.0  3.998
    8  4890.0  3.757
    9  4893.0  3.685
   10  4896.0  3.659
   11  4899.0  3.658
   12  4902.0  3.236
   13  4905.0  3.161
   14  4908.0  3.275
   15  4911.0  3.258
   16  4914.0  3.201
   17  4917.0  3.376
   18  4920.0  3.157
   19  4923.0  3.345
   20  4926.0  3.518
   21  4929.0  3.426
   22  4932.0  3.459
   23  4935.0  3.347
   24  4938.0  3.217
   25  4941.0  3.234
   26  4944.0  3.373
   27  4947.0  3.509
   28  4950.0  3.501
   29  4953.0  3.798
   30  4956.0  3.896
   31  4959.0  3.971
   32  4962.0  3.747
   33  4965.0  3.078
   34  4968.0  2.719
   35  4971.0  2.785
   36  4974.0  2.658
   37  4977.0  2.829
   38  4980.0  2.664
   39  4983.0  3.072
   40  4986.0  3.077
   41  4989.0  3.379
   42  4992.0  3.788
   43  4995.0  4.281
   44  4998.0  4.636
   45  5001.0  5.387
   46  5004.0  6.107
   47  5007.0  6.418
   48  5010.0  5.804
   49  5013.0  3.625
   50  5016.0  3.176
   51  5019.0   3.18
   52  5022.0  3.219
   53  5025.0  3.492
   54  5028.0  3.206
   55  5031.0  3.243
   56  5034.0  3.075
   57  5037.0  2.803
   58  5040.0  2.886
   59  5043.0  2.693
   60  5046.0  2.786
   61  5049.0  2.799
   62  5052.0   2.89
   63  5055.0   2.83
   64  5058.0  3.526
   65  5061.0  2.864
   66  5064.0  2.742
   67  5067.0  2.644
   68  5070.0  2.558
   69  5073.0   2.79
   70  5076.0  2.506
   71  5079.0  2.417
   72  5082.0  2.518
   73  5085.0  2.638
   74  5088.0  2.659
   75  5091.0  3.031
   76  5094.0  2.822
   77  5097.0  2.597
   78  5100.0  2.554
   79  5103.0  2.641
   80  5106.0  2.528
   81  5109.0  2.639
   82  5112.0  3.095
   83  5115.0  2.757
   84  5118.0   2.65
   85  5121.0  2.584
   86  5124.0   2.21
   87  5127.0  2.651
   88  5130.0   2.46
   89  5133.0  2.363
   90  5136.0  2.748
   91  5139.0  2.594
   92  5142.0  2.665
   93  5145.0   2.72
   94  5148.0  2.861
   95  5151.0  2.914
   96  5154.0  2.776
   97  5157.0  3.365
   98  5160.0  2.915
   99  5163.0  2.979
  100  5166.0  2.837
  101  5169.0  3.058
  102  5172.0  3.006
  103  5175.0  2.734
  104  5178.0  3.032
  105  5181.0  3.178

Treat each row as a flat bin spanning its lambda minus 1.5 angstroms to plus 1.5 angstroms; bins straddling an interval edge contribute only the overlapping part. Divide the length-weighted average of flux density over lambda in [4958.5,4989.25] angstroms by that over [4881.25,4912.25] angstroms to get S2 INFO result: 0.84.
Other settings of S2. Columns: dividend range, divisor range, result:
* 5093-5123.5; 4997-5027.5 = 0.60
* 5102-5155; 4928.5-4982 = 0.81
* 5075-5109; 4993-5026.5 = 0.59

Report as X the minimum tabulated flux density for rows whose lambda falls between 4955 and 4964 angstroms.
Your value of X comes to 3.747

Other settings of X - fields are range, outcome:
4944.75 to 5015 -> 2.658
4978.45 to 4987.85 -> 2.664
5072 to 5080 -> 2.417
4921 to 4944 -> 3.217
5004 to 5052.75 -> 2.693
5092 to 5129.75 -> 2.21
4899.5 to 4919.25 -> 3.161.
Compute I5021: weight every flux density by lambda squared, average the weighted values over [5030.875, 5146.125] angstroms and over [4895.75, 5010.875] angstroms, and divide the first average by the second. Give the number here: 0.79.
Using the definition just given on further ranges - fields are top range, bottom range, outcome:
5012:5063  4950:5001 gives 0.91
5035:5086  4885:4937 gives 0.85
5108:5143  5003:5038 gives 0.69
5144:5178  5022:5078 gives 1.05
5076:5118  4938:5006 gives 0.78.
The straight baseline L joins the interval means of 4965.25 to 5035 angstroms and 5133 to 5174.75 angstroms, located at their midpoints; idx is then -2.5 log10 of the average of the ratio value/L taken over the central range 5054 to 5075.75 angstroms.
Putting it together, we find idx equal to 0.19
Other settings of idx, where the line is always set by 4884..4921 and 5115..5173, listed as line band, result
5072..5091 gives 0.13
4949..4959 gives -0.14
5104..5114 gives 0.04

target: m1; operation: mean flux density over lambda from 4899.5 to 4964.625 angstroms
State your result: 3.43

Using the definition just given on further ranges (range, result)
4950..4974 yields 3.38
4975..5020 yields 4.09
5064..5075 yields 2.67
